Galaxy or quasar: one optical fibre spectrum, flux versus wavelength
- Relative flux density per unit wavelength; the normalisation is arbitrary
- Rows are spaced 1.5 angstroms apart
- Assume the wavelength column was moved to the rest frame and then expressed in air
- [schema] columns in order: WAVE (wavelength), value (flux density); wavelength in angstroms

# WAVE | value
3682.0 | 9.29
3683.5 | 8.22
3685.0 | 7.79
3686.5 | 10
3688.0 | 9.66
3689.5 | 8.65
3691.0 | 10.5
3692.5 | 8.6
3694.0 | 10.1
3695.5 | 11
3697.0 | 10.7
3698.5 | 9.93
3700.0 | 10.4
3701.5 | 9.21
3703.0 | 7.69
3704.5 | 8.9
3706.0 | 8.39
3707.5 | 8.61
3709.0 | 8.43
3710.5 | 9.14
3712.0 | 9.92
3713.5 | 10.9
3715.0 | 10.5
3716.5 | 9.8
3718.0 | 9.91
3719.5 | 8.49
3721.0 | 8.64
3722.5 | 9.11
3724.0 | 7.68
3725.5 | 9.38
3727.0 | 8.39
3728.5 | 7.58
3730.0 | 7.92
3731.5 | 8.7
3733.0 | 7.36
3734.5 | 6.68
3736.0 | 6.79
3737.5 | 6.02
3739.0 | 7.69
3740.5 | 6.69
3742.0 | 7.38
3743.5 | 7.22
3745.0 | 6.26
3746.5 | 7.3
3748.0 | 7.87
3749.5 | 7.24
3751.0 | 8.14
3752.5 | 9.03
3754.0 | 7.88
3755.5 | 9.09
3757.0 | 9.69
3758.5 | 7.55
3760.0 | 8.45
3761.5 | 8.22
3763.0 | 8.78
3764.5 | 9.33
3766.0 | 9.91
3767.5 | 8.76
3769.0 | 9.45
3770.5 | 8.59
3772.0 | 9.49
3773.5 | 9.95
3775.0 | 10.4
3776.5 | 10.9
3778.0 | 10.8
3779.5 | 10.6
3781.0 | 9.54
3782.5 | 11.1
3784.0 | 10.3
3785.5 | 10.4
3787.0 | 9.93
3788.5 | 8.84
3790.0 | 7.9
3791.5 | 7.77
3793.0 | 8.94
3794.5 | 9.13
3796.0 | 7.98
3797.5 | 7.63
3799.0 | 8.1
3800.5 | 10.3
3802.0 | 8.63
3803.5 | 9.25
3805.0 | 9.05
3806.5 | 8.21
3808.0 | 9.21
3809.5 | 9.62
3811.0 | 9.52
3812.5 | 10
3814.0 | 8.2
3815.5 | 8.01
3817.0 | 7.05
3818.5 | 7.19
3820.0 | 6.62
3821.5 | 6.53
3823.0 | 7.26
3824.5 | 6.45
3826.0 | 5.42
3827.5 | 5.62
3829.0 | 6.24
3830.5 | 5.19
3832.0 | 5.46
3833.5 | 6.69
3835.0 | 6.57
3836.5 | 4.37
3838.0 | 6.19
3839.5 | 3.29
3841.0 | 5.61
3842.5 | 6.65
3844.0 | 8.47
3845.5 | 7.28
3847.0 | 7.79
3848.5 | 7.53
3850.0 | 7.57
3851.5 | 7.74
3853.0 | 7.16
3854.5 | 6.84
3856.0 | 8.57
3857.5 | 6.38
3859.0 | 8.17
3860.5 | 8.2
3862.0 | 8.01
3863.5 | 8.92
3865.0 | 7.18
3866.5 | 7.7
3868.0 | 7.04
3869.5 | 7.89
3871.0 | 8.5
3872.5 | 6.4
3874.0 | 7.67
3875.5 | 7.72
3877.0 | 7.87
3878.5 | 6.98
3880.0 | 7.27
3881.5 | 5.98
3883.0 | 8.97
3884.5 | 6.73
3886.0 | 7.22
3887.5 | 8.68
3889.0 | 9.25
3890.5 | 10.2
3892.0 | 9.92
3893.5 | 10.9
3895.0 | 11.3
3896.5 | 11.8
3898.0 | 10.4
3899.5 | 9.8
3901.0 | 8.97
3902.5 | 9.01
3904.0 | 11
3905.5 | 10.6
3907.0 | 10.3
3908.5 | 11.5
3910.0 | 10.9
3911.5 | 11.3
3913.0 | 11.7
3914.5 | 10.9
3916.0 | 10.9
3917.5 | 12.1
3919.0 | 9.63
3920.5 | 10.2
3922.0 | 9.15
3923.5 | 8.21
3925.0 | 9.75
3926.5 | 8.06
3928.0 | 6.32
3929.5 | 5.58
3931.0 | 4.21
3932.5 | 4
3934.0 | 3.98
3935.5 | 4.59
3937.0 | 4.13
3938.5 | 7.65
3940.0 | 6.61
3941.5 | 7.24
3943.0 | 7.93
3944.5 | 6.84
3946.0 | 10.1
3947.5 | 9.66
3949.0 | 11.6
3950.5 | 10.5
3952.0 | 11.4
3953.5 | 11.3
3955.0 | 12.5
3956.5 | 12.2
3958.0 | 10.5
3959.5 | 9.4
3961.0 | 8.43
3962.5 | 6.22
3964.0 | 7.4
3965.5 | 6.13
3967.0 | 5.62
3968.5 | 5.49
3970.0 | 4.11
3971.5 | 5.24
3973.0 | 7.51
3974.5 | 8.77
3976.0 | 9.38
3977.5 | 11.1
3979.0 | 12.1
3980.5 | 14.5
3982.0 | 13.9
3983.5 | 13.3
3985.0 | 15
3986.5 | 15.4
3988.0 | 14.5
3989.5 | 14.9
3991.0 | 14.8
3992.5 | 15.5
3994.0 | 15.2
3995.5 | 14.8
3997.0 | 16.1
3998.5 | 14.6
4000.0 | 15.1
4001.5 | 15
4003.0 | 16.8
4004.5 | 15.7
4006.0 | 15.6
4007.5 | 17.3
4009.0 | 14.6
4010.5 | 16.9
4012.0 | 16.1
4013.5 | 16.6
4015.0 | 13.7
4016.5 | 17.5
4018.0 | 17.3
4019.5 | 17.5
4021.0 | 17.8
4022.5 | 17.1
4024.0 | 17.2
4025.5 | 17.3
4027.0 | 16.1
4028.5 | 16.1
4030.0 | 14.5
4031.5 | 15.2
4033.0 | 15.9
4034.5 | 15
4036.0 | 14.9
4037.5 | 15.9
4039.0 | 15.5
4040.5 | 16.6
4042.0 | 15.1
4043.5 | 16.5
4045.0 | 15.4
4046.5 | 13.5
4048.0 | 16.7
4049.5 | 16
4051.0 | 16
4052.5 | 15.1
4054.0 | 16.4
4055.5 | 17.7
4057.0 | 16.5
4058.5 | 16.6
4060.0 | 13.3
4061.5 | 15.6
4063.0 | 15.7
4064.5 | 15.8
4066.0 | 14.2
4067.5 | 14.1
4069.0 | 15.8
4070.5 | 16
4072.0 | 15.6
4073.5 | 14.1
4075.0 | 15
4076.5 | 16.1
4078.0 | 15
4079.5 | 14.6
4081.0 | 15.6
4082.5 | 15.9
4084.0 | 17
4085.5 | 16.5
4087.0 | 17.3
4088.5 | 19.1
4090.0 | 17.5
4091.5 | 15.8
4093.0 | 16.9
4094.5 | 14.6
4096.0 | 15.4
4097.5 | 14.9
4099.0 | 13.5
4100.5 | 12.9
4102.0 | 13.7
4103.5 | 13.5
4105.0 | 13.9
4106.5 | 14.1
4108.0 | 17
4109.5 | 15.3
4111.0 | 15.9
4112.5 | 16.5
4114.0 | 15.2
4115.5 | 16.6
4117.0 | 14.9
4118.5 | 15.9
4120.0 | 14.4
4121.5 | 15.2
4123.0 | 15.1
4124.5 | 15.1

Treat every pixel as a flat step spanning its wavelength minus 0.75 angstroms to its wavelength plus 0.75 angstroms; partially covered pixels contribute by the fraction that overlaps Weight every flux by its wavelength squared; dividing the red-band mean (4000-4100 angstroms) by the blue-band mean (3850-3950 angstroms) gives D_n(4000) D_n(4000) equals 2.02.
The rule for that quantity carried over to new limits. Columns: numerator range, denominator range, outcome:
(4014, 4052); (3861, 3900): 2.04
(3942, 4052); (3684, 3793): 1.72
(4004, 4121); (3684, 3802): 2.09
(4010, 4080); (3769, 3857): 2.22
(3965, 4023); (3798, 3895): 1.93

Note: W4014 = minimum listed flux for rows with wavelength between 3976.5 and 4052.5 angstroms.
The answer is 11.1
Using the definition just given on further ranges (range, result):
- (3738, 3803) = 6.26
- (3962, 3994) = 4.11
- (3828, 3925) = 3.29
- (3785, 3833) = 5.19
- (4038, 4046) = 15.1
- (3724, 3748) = 6.02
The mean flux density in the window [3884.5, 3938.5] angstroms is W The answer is 8.99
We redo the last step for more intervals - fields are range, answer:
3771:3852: 8.05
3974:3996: 13.6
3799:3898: 7.72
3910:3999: 9.83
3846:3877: 7.65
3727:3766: 7.85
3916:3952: 7.88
